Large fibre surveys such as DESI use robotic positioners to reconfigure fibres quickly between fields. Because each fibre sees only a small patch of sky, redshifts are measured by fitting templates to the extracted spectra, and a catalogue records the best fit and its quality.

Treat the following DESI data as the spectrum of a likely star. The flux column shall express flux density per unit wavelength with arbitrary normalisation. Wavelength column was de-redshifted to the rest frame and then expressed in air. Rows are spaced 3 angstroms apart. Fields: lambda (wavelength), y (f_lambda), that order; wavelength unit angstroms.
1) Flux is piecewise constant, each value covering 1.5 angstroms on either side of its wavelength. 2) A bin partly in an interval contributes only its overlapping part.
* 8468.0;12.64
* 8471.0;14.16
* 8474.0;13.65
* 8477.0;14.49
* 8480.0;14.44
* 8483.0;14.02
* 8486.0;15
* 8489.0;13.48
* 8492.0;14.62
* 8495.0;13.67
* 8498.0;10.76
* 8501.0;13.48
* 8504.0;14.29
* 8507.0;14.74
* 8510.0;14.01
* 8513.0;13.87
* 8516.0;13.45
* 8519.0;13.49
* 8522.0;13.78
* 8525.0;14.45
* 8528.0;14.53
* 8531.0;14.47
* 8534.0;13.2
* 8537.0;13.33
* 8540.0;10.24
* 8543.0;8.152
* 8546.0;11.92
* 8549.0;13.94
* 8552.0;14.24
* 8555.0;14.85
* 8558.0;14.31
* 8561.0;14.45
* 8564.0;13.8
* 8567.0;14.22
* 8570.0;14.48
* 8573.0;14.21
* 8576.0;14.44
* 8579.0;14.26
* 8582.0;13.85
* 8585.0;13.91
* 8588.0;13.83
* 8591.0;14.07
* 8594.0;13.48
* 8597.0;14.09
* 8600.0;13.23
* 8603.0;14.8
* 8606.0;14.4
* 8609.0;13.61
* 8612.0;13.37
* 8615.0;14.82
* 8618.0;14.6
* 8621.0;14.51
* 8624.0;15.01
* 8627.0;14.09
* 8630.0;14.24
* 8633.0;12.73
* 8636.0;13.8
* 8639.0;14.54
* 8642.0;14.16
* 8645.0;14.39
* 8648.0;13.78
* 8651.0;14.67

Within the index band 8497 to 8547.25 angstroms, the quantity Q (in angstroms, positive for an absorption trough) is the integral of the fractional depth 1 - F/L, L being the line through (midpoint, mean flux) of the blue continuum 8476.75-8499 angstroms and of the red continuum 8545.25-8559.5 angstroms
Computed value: 2.9 angstroms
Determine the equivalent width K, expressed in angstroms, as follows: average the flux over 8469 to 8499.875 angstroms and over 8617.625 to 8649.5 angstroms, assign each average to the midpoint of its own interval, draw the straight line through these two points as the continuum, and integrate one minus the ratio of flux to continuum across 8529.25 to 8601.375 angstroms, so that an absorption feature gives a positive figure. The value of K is 2.32 angstroms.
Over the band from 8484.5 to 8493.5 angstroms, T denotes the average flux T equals 14.4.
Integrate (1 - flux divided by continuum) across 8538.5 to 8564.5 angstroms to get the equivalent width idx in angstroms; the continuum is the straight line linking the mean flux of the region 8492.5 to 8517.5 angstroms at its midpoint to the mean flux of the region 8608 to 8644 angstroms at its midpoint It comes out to 1.8 angstroms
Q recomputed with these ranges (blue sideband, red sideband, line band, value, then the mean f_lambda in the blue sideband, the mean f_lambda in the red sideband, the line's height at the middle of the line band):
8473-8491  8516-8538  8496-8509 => 0.6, 14.2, 13.9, 14.1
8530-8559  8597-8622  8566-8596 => -1.1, 12.8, 14.2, 13.6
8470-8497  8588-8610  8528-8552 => 2.7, 14.1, 14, 14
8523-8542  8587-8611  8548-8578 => -1.6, 13.2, 13.9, 13.6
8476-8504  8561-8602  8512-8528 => 0.0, 13.8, 14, 13.9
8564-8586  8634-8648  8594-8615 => 0.3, 14.2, 14.1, 14.2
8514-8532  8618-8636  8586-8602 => 0.4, 14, 14.1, 14.1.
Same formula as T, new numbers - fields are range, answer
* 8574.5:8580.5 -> 14.3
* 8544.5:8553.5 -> 13.4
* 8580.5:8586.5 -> 13.9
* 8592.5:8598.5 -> 13.8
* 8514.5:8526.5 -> 13.8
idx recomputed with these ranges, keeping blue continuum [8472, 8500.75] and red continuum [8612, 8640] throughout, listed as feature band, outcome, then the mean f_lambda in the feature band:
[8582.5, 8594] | 0.18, 13.9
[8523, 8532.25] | -0.36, 14.4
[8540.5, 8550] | 1.96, 11.1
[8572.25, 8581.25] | -0.14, 14.3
